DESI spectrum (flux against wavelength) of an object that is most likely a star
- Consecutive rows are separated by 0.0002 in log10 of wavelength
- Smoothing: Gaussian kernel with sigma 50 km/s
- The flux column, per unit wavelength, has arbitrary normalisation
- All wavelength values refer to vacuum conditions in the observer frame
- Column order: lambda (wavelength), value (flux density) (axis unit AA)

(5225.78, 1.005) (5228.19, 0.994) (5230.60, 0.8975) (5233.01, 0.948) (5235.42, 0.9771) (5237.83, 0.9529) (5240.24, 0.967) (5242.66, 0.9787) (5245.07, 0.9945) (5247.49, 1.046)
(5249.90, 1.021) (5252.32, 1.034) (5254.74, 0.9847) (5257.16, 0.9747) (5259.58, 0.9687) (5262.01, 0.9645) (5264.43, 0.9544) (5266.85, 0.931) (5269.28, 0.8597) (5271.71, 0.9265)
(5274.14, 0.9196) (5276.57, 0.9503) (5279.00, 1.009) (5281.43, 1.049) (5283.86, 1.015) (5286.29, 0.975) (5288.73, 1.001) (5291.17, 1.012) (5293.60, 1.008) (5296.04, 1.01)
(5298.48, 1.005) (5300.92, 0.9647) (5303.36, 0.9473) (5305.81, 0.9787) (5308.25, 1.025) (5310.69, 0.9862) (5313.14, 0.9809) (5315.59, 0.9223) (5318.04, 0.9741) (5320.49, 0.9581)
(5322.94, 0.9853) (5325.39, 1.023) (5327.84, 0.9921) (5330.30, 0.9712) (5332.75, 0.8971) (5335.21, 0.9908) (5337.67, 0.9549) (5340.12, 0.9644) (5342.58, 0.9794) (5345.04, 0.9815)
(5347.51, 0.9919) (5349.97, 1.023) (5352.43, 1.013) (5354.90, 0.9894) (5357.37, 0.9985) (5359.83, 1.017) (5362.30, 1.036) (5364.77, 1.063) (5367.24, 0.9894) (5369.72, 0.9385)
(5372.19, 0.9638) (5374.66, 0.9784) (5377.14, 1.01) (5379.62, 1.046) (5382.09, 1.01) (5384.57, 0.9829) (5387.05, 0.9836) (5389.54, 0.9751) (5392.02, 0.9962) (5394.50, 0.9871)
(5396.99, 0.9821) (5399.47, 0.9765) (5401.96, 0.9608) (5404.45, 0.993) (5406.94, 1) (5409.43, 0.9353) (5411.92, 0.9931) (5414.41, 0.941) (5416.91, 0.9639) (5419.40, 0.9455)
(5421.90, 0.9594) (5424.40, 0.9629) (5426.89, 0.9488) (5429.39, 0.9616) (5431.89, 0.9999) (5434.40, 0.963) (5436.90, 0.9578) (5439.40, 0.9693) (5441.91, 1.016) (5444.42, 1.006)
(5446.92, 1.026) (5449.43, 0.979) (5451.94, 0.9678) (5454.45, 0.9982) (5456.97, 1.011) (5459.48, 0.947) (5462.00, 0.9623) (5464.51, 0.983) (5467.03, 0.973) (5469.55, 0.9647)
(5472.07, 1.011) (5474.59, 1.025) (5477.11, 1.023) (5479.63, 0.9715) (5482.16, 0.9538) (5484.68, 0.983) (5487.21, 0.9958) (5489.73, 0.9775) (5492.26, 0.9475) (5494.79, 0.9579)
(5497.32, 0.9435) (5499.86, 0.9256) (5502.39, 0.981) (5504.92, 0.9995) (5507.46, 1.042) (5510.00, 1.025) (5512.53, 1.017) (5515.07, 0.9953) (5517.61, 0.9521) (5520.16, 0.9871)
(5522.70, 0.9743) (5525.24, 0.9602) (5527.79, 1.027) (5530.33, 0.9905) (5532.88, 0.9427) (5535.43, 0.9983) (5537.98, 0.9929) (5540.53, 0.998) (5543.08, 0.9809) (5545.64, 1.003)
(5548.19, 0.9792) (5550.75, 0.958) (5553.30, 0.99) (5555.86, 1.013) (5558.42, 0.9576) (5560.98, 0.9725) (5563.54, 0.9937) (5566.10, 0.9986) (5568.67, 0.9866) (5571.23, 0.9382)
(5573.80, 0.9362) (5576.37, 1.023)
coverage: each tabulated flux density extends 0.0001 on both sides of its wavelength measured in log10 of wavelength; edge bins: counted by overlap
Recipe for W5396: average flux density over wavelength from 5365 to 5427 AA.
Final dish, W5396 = 0.979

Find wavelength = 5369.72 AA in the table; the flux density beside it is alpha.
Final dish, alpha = 0.9385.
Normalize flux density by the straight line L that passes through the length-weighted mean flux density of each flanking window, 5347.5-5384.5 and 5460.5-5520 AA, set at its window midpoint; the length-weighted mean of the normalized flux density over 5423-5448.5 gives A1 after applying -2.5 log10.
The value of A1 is 0.01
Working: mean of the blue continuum 1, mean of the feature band 0.981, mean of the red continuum 0.983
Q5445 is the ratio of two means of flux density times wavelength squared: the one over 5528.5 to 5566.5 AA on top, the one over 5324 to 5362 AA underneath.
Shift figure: 1.08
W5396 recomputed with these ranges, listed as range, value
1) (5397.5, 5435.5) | 0.967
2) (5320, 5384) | 0.991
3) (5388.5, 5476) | 0.978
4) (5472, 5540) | 0.985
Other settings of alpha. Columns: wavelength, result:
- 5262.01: 0.9645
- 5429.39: 0.9616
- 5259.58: 0.9687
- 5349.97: 1.023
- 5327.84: 0.9921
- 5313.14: 0.9809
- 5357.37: 0.9985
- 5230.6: 0.8975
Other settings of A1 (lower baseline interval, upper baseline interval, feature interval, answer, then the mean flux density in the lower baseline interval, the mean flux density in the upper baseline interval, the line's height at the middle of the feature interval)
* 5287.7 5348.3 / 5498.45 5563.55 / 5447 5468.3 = 0.005 mag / 0.98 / 0.987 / 0.984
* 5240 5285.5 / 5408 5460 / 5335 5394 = -0.022 mag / 0.976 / 0.975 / 0.975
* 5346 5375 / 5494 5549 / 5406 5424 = 0.037 mag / 1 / 0.985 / 0.995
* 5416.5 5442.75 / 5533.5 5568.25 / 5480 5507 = 0.010 mag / 0.968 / 0.986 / 0.977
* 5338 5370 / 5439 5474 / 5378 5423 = 0.016 mag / 0.999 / 0.988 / 0.994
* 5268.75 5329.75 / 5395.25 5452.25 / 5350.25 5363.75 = -0.038 mag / 0.98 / 0.975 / 0.978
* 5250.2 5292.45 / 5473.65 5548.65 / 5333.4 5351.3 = -0.005 mag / 0.973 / 0.985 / 0.977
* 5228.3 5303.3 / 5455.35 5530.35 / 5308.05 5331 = -0.002 mag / 0.977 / 0.984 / 0.978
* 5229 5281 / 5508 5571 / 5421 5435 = 0.014 mag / 0.966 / 0.987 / 0.979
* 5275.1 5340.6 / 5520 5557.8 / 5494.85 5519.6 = 0.001 mag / 0.983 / 0.986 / 0.986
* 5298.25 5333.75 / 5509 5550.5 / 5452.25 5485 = -0.001 mag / 0.974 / 0.988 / 0.984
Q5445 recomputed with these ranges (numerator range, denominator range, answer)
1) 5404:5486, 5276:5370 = 1.03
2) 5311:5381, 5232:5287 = 1.05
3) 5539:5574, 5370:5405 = 1.06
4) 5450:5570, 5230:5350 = 1.09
